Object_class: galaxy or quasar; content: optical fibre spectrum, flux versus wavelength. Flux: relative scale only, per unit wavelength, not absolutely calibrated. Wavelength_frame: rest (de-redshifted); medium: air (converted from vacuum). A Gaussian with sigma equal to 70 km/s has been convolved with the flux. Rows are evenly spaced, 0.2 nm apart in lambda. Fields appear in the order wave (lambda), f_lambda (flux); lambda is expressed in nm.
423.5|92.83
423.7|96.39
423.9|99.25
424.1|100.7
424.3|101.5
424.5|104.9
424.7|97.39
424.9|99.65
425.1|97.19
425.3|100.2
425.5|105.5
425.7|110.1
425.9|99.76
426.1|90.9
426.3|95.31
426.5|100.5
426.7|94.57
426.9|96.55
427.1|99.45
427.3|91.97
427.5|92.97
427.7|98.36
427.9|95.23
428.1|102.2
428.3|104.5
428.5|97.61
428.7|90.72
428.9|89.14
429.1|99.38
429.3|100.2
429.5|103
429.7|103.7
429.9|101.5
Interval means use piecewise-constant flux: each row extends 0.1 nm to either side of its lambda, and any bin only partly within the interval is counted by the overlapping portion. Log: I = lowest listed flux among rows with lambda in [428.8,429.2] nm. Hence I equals 89.14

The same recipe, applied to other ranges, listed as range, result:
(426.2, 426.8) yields 94.57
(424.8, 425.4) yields 97.19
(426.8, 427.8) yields 91.97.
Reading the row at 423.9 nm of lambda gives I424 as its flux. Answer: 99.25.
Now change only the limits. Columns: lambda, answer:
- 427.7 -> 98.36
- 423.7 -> 96.39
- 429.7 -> 103.7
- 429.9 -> 101.5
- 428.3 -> 104.5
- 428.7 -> 90.72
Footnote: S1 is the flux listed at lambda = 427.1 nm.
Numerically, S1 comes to 99.45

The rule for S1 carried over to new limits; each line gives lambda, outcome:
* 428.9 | 89.14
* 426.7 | 94.57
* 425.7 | 110.1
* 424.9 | 99.65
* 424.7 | 97.39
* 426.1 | 90.9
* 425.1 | 97.19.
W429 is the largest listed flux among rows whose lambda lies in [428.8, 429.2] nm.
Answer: 99.38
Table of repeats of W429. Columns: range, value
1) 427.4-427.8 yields 98.36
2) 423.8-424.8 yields 104.9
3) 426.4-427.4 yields 100.5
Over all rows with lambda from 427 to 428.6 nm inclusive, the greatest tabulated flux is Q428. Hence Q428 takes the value 104.5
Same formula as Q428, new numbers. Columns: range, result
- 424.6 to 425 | 99.65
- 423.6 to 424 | 99.25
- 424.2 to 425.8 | 110.1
